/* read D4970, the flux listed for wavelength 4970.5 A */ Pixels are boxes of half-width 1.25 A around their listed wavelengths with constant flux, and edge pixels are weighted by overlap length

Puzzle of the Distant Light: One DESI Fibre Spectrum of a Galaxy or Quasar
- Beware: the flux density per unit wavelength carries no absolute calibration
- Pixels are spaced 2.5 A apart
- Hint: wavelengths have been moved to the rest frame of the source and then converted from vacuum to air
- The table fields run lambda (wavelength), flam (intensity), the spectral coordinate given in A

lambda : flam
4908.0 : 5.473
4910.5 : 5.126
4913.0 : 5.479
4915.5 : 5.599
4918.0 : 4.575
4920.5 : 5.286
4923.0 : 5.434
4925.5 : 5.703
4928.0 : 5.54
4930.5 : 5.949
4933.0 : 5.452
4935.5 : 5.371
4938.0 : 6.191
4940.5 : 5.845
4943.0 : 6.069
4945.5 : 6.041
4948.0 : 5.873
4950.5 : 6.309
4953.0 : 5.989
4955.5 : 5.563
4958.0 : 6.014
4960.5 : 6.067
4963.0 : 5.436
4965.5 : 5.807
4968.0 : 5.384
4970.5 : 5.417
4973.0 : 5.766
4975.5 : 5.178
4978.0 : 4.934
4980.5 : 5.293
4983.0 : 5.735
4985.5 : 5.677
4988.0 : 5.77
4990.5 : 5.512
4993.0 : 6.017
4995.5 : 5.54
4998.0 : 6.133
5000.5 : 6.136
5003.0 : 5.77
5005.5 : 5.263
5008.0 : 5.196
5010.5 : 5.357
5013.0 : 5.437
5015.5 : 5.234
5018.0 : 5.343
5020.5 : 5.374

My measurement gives 5.417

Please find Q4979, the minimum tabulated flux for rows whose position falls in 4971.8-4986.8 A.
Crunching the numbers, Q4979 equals 4.934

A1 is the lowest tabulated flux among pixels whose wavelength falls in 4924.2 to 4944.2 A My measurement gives 5.371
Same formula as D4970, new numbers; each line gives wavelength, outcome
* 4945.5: 6.041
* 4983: 5.735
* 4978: 4.934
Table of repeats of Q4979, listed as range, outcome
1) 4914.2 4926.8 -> 4.575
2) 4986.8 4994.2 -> 5.512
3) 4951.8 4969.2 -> 5.384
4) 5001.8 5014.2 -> 5.196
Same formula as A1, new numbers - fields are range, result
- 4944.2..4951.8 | 5.873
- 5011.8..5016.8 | 5.234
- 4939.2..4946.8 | 5.845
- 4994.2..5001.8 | 5.54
